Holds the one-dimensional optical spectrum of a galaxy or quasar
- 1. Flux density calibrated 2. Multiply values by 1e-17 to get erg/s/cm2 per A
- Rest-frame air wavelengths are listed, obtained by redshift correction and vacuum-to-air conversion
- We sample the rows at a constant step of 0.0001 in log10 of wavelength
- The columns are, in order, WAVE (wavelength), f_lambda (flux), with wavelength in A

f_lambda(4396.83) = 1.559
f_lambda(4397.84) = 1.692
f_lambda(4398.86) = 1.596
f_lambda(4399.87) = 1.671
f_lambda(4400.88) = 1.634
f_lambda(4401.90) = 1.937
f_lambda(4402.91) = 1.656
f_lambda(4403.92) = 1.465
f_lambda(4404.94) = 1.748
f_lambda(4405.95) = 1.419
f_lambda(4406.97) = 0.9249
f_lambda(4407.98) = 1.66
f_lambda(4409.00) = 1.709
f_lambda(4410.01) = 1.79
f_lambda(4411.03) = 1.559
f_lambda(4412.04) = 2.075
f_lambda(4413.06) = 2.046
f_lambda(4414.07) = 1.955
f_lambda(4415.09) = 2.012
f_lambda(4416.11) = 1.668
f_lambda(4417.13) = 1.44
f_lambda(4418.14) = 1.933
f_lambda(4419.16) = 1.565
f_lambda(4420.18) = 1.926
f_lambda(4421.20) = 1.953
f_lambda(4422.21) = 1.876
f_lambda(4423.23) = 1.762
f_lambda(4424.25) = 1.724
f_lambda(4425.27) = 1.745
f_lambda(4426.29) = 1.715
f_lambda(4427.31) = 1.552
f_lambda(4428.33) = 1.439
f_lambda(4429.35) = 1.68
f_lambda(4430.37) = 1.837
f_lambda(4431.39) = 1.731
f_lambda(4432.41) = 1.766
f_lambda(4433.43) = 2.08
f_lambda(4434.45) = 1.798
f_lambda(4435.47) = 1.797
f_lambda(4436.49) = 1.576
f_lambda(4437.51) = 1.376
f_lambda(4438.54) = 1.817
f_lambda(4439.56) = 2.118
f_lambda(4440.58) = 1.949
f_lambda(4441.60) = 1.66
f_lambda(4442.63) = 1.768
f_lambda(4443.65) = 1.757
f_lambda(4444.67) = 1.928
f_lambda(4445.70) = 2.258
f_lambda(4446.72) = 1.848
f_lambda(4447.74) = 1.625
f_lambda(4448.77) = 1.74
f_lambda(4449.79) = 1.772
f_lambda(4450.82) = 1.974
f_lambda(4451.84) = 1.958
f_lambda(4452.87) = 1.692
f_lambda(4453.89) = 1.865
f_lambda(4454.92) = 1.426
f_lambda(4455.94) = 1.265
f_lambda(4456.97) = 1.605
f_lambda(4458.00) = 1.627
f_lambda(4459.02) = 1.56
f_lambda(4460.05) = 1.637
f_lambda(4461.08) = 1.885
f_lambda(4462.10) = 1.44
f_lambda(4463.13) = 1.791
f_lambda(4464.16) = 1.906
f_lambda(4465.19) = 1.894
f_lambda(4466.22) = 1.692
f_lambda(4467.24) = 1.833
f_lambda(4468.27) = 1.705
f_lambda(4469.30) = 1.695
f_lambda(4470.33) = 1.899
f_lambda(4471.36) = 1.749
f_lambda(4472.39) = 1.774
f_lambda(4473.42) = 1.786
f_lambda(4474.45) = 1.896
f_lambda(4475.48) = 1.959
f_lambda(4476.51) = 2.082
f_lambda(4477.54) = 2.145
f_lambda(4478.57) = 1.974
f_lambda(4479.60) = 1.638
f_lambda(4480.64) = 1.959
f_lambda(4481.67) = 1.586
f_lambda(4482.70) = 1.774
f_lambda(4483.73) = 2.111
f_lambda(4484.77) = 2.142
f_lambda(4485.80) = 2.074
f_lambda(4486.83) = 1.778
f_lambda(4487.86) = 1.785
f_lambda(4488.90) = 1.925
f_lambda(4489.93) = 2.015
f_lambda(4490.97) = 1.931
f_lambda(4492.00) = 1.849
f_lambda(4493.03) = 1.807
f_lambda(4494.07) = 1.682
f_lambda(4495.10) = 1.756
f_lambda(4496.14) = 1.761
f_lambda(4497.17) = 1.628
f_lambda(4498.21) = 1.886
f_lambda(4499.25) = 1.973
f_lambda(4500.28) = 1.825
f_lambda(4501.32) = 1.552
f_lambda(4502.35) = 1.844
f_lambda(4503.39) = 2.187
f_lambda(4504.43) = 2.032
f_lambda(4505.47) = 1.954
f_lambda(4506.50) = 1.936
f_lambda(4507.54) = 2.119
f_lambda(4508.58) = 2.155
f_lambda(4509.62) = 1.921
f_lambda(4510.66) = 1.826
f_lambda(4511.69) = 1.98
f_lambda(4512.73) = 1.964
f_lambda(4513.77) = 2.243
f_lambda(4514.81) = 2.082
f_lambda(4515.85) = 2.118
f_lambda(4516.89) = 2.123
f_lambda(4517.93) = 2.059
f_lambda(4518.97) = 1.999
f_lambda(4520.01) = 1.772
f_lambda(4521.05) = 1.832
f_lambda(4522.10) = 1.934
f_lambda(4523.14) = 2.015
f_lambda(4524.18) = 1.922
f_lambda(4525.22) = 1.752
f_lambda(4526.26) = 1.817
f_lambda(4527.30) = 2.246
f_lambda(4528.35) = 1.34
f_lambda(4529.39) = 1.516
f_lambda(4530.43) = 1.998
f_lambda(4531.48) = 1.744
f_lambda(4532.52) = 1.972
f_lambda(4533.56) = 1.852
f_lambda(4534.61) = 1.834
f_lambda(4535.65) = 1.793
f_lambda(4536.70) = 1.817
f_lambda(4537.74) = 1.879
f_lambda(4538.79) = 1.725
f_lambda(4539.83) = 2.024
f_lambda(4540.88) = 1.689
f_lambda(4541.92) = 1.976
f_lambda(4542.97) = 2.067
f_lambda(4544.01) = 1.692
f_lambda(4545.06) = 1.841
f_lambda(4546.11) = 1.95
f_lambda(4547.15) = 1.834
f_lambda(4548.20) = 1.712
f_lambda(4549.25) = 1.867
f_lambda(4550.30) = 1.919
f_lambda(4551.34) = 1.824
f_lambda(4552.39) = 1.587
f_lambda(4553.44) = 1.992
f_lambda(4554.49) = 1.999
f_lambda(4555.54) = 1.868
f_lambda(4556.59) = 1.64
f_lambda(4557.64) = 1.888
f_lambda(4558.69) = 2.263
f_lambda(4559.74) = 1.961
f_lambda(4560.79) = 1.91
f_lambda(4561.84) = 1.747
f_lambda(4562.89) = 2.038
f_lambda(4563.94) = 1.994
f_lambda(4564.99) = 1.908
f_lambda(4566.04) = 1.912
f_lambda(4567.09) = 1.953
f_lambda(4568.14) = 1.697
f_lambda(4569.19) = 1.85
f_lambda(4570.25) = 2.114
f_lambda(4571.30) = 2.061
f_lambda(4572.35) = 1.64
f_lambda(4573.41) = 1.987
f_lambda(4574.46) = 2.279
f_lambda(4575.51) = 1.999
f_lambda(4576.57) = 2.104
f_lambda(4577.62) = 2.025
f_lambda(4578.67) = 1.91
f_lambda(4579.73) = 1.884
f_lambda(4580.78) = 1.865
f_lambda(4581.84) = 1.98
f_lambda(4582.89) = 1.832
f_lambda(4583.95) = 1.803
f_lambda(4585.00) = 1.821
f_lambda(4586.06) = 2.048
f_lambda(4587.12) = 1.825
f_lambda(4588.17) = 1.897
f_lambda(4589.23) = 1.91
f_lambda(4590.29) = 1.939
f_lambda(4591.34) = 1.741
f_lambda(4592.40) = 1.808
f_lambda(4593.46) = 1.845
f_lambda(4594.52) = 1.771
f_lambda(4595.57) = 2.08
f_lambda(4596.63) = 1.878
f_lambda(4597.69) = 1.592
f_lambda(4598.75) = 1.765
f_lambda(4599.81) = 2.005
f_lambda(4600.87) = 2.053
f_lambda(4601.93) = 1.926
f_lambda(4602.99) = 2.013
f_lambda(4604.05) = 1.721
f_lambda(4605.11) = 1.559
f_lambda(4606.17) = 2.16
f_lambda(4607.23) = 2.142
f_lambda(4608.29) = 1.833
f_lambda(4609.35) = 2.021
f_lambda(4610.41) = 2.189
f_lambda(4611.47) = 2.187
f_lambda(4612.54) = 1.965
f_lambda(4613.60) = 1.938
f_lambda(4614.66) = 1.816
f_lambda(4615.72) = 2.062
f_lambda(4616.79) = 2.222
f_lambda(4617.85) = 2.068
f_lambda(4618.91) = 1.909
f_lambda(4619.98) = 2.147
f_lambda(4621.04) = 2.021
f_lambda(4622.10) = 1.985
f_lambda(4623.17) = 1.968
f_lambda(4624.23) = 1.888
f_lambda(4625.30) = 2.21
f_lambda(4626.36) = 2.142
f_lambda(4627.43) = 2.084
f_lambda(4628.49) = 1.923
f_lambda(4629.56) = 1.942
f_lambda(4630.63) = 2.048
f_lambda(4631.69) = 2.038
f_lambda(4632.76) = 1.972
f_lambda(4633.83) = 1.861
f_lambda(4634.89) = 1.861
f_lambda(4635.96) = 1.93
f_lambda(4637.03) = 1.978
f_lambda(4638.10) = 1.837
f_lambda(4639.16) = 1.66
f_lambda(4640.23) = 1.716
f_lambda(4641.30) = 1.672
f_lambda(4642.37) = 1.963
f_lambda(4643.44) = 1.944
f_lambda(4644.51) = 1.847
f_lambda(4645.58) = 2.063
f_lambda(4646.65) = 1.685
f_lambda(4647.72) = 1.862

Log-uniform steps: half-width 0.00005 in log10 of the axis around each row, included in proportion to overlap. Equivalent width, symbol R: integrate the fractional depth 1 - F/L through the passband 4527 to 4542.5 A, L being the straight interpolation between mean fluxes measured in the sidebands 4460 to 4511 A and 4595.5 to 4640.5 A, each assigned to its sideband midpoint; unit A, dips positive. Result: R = 0.6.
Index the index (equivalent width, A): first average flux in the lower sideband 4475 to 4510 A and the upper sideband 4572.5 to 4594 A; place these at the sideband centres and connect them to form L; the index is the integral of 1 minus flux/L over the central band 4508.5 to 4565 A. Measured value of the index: 0.4 A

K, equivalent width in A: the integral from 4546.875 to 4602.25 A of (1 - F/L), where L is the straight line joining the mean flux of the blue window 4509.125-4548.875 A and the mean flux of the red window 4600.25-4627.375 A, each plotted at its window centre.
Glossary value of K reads 1.47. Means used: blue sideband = 1.89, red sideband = 2.01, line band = 1.9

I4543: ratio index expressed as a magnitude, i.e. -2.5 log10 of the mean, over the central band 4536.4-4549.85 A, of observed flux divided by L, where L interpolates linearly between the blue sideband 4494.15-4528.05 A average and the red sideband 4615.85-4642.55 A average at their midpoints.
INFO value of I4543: 0.052 mag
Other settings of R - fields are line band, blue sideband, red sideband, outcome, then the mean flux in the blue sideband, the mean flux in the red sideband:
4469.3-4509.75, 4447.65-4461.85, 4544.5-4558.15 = -3.5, 1.69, 1.84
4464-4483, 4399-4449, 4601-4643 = -0.4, 1.75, 1.96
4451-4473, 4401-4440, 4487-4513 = 1.2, 1.73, 1.89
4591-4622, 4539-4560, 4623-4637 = 0.1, 1.88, 1.99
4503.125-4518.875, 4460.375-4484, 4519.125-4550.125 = -1.8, 1.83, 1.84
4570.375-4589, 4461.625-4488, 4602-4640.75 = 0.0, 1.85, 1.97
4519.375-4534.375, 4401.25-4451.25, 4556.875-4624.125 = 0.3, 1.76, 1.94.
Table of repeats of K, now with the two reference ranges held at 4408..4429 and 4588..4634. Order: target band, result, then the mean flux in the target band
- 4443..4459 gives 0.5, 1.75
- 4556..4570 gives 0.0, 1.91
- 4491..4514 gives -0.6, 1.9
